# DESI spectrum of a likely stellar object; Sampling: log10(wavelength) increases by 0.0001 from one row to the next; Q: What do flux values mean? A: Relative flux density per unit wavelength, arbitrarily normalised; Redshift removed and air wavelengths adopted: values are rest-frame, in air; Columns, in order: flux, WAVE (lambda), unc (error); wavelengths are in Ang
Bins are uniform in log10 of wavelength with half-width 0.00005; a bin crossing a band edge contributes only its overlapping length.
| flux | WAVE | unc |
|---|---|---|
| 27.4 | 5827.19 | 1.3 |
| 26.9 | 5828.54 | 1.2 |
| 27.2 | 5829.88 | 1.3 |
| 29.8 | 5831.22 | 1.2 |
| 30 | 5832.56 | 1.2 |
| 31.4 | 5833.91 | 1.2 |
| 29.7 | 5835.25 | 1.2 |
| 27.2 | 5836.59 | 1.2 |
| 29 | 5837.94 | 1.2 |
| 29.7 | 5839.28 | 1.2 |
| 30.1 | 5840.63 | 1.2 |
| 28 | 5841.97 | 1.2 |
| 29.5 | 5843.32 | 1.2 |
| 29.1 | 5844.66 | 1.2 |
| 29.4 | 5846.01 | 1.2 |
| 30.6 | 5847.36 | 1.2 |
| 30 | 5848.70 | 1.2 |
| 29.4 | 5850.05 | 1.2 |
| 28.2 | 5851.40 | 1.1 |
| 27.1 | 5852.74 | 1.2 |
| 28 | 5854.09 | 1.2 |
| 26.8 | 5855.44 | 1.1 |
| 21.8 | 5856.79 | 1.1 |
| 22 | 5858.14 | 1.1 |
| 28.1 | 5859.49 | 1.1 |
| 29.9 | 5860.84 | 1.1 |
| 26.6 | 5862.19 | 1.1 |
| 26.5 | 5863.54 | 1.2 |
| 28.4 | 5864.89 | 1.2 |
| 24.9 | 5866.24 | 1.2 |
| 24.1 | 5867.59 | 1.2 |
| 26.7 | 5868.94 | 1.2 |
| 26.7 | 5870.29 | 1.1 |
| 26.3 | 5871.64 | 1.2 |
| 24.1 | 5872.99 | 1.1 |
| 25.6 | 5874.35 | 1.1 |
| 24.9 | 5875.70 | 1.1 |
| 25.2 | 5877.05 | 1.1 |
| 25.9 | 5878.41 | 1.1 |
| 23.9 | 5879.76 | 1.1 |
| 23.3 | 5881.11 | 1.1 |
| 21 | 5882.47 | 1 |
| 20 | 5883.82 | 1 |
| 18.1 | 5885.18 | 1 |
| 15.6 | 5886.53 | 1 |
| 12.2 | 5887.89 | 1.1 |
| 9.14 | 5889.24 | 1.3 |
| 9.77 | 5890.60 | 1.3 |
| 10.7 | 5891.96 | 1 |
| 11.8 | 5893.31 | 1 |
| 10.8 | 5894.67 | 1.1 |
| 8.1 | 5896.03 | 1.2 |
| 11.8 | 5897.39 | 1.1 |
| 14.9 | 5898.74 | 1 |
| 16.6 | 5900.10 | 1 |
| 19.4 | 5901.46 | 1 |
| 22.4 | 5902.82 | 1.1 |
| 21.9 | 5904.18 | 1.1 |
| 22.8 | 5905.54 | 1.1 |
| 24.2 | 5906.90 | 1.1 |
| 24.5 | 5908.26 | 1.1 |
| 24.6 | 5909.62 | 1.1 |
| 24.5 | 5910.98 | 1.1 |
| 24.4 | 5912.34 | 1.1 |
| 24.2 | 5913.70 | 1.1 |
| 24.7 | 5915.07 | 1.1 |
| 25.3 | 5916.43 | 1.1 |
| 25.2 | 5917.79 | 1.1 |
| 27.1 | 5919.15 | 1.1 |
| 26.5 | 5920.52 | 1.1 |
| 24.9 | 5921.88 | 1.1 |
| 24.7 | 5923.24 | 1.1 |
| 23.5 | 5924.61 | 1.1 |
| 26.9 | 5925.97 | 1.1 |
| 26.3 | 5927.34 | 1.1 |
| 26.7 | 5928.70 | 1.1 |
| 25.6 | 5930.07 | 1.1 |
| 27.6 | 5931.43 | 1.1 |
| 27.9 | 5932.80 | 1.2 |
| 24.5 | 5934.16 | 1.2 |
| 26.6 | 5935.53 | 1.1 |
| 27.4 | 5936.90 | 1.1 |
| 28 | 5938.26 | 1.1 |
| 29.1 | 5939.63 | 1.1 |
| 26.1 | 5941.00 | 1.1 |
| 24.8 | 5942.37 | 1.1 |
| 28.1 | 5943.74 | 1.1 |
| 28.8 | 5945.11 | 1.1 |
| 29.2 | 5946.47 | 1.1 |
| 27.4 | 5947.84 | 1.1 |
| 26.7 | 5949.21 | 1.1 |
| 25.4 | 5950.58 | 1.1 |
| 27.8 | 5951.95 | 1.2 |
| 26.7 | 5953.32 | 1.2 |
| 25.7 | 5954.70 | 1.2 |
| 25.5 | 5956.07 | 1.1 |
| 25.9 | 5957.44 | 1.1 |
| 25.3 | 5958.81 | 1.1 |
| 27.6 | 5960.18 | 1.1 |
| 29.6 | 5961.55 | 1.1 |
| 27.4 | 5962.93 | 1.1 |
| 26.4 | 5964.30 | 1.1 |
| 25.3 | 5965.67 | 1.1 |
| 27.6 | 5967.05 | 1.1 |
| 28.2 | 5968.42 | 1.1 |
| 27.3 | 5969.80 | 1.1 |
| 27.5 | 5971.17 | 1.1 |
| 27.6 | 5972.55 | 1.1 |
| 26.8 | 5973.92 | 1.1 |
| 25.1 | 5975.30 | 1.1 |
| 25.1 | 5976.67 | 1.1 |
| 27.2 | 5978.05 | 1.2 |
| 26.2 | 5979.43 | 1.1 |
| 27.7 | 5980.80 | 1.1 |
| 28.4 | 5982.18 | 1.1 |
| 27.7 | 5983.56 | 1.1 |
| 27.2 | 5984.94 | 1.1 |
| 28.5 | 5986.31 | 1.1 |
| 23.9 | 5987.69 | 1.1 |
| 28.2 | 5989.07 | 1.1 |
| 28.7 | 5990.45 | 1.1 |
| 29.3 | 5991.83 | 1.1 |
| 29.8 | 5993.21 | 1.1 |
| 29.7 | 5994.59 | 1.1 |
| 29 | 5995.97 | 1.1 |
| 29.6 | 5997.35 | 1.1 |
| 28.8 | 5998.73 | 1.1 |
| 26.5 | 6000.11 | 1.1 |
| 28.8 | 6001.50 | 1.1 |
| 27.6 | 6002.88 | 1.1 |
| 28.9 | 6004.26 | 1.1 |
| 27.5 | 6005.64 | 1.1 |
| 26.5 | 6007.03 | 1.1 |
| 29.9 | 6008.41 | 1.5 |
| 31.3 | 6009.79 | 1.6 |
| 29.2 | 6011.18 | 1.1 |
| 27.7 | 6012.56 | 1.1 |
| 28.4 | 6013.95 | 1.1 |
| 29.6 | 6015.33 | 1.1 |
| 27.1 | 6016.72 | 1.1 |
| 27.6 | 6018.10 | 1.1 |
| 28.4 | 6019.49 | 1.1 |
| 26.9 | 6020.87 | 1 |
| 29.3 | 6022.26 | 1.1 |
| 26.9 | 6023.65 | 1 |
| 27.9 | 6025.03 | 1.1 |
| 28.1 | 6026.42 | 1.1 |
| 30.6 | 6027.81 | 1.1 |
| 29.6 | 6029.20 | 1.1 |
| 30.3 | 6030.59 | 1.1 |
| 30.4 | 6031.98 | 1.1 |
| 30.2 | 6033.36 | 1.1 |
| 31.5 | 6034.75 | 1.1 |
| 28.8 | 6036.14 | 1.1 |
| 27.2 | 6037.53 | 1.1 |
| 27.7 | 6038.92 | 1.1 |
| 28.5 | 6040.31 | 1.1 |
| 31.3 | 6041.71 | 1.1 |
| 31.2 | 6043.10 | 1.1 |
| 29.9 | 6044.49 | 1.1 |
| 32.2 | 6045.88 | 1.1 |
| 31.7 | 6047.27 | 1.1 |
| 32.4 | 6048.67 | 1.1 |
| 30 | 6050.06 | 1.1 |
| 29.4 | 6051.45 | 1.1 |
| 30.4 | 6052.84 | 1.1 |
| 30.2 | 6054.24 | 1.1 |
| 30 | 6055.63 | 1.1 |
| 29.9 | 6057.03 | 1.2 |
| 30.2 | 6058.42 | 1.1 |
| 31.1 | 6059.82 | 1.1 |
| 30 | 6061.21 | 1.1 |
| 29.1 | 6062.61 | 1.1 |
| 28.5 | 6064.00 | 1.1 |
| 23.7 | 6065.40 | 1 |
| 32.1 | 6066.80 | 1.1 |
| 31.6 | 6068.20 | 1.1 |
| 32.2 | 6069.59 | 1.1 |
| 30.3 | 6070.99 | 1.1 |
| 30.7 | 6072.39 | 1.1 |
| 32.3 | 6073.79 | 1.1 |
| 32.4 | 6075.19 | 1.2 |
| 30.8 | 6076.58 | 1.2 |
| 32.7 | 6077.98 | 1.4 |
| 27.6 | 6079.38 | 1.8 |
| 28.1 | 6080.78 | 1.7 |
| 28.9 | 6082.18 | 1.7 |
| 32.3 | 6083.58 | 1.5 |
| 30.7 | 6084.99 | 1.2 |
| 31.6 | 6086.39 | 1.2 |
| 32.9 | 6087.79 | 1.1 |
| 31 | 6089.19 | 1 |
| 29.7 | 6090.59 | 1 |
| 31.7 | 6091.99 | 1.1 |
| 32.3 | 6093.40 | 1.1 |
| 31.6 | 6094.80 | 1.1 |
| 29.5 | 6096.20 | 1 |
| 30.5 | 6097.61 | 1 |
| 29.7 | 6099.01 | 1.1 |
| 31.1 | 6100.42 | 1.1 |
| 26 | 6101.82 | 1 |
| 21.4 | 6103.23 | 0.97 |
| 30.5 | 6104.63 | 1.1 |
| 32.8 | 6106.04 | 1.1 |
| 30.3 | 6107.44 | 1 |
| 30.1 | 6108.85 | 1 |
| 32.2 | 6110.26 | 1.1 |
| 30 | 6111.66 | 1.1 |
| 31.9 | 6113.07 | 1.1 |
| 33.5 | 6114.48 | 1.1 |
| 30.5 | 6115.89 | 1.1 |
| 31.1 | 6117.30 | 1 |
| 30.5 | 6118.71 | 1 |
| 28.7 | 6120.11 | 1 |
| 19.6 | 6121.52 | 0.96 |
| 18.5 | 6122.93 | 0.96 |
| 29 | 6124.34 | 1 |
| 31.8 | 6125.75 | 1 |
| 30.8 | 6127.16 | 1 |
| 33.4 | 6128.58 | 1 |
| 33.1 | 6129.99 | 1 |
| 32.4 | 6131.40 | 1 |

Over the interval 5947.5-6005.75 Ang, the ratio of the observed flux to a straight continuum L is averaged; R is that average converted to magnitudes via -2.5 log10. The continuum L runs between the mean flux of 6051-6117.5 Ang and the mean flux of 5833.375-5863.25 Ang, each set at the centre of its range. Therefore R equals 0.08 mag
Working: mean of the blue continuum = 28.2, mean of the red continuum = 30.4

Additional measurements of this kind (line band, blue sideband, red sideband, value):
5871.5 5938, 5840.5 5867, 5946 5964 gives 0.25 mag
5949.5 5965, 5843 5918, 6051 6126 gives -0.06 mag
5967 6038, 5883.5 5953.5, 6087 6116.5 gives -0.08 mag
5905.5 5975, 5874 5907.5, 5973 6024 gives -0.17 mag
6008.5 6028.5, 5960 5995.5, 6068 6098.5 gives 0.01 mag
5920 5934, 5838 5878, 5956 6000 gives 0.05 mag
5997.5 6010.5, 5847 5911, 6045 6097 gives -0.03 mag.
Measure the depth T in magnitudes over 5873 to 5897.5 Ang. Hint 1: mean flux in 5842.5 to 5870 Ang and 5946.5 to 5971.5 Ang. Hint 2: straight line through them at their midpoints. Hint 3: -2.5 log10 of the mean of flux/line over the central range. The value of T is 0.49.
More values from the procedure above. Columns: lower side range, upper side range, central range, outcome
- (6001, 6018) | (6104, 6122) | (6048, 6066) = -0.012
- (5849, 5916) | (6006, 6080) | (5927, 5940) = -0.108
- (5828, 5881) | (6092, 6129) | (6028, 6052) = -0.045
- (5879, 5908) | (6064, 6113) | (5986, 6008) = -0.178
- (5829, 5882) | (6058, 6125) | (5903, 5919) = 0.152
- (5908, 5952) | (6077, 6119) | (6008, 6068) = -0.020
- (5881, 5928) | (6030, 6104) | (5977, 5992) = -0.100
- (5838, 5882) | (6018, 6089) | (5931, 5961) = 0.053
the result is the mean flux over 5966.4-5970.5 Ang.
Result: 27.7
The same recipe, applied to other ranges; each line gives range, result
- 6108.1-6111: 31.1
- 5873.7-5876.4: 25.3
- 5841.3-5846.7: 29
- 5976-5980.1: 26.1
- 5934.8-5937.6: 27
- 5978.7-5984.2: 27.5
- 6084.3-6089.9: 31.6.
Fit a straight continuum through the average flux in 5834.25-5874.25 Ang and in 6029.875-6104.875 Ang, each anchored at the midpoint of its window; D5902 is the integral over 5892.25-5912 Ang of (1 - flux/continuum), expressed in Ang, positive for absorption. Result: 6.8 Ang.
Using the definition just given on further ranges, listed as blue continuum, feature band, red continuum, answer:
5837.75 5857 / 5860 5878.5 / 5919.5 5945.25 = 1.3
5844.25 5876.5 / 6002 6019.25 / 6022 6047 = 0.4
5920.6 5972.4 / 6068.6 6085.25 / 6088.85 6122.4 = -0.9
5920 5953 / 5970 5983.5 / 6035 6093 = 0.5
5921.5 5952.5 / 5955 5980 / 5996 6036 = 0.7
